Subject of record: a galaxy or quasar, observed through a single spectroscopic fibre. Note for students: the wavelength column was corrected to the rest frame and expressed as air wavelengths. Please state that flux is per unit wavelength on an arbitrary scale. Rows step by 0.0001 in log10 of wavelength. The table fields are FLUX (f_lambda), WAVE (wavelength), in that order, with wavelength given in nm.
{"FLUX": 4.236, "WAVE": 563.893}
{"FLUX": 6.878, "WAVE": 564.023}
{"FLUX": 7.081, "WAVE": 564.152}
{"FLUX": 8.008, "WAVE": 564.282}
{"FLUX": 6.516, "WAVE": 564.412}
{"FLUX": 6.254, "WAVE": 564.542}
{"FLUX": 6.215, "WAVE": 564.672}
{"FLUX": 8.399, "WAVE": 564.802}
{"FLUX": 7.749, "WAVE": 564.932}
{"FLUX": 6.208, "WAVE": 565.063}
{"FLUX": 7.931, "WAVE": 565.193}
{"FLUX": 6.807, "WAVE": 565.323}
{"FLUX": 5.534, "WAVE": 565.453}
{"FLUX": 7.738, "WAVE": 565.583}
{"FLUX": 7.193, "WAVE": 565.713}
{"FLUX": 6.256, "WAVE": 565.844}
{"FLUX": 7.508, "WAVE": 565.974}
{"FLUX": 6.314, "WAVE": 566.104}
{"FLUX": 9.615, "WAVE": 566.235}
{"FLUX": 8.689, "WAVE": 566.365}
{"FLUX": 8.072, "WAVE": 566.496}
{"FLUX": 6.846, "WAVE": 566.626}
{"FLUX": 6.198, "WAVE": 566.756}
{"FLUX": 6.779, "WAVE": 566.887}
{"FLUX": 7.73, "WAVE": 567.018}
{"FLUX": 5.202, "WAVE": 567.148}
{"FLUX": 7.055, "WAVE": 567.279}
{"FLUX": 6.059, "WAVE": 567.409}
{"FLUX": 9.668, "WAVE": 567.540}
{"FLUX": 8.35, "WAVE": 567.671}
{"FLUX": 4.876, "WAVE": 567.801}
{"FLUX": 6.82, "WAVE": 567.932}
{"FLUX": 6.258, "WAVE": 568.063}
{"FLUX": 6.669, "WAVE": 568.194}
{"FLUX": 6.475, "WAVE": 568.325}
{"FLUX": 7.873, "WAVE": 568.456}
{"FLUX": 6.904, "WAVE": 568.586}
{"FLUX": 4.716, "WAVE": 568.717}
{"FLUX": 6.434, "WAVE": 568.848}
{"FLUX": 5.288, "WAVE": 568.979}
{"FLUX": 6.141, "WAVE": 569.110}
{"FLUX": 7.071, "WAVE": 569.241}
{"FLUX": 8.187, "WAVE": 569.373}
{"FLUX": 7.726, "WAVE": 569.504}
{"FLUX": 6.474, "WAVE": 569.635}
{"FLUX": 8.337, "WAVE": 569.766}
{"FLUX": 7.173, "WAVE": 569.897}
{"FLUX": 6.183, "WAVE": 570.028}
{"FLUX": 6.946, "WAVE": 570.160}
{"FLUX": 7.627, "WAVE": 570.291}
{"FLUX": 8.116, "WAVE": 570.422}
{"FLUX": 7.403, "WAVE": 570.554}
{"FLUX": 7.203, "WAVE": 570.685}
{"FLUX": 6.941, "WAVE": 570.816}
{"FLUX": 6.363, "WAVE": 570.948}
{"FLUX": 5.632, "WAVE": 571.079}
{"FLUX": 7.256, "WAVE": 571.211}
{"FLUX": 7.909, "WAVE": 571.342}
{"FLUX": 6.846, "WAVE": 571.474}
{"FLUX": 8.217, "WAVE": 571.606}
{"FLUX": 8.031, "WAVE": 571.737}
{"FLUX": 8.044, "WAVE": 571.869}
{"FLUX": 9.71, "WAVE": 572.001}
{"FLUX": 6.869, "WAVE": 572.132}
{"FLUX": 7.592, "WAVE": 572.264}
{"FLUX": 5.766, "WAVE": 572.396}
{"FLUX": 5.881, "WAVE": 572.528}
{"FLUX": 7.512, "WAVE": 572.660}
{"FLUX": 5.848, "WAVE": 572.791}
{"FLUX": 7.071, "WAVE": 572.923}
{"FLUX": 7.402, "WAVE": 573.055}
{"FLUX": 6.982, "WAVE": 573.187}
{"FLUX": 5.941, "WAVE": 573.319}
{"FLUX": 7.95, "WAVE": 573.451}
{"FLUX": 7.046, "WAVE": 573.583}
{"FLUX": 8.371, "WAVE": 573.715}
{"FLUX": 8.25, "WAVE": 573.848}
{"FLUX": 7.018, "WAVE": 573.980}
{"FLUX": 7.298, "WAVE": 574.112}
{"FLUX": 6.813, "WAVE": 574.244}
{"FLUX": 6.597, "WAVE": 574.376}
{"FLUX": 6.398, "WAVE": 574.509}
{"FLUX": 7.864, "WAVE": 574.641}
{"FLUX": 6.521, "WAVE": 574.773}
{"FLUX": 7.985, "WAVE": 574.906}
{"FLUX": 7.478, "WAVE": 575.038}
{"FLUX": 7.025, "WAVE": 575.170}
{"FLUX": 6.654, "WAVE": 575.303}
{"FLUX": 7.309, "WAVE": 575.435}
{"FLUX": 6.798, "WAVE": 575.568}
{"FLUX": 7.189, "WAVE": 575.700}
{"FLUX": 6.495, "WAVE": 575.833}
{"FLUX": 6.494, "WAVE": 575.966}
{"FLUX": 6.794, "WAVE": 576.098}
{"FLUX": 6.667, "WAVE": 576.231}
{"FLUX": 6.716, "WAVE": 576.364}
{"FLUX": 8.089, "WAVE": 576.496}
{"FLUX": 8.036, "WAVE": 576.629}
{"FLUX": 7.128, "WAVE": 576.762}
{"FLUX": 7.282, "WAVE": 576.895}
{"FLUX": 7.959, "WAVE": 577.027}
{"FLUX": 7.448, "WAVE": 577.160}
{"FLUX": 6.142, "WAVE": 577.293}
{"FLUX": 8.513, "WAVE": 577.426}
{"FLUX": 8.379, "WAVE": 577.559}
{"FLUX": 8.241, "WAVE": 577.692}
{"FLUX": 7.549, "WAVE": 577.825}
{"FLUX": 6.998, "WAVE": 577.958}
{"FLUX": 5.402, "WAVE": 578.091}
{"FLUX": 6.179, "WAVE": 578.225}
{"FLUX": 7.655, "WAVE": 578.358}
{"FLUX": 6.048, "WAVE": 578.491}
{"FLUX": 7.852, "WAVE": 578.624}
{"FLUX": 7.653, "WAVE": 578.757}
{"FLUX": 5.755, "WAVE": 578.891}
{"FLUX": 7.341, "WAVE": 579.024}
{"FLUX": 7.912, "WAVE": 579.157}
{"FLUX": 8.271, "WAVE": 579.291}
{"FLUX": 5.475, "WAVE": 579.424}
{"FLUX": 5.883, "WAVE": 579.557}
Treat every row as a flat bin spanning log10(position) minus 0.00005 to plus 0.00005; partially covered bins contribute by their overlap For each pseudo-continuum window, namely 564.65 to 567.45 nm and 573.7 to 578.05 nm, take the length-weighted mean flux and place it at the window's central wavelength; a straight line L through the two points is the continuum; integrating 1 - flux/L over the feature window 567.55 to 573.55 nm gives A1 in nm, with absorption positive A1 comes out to 0.133 nm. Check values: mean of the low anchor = 7.12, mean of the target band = 7.03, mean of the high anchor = 7.26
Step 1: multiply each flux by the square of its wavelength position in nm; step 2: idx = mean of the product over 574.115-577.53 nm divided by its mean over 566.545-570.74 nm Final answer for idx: 1.06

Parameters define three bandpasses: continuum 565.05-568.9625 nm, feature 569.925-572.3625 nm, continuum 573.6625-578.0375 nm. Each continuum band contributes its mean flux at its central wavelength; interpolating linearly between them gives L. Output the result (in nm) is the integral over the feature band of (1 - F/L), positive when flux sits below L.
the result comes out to -0.09 nm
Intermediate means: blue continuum 6.95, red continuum 7.28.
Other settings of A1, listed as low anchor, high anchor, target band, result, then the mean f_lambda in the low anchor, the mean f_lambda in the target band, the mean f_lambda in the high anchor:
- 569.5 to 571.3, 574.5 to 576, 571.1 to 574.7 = -0.09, 7.09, 7.25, 7.05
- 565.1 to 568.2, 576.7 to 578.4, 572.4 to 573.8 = 0.05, 7.09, 6.96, 7.29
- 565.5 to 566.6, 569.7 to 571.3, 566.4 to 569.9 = 0.24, 7.61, 6.88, 7.11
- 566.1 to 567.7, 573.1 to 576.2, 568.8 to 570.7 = 0.06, 7.45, 7.09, 7.09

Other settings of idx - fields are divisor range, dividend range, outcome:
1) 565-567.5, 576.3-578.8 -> 1.08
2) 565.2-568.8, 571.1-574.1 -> 1.07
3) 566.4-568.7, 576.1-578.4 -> 1.09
